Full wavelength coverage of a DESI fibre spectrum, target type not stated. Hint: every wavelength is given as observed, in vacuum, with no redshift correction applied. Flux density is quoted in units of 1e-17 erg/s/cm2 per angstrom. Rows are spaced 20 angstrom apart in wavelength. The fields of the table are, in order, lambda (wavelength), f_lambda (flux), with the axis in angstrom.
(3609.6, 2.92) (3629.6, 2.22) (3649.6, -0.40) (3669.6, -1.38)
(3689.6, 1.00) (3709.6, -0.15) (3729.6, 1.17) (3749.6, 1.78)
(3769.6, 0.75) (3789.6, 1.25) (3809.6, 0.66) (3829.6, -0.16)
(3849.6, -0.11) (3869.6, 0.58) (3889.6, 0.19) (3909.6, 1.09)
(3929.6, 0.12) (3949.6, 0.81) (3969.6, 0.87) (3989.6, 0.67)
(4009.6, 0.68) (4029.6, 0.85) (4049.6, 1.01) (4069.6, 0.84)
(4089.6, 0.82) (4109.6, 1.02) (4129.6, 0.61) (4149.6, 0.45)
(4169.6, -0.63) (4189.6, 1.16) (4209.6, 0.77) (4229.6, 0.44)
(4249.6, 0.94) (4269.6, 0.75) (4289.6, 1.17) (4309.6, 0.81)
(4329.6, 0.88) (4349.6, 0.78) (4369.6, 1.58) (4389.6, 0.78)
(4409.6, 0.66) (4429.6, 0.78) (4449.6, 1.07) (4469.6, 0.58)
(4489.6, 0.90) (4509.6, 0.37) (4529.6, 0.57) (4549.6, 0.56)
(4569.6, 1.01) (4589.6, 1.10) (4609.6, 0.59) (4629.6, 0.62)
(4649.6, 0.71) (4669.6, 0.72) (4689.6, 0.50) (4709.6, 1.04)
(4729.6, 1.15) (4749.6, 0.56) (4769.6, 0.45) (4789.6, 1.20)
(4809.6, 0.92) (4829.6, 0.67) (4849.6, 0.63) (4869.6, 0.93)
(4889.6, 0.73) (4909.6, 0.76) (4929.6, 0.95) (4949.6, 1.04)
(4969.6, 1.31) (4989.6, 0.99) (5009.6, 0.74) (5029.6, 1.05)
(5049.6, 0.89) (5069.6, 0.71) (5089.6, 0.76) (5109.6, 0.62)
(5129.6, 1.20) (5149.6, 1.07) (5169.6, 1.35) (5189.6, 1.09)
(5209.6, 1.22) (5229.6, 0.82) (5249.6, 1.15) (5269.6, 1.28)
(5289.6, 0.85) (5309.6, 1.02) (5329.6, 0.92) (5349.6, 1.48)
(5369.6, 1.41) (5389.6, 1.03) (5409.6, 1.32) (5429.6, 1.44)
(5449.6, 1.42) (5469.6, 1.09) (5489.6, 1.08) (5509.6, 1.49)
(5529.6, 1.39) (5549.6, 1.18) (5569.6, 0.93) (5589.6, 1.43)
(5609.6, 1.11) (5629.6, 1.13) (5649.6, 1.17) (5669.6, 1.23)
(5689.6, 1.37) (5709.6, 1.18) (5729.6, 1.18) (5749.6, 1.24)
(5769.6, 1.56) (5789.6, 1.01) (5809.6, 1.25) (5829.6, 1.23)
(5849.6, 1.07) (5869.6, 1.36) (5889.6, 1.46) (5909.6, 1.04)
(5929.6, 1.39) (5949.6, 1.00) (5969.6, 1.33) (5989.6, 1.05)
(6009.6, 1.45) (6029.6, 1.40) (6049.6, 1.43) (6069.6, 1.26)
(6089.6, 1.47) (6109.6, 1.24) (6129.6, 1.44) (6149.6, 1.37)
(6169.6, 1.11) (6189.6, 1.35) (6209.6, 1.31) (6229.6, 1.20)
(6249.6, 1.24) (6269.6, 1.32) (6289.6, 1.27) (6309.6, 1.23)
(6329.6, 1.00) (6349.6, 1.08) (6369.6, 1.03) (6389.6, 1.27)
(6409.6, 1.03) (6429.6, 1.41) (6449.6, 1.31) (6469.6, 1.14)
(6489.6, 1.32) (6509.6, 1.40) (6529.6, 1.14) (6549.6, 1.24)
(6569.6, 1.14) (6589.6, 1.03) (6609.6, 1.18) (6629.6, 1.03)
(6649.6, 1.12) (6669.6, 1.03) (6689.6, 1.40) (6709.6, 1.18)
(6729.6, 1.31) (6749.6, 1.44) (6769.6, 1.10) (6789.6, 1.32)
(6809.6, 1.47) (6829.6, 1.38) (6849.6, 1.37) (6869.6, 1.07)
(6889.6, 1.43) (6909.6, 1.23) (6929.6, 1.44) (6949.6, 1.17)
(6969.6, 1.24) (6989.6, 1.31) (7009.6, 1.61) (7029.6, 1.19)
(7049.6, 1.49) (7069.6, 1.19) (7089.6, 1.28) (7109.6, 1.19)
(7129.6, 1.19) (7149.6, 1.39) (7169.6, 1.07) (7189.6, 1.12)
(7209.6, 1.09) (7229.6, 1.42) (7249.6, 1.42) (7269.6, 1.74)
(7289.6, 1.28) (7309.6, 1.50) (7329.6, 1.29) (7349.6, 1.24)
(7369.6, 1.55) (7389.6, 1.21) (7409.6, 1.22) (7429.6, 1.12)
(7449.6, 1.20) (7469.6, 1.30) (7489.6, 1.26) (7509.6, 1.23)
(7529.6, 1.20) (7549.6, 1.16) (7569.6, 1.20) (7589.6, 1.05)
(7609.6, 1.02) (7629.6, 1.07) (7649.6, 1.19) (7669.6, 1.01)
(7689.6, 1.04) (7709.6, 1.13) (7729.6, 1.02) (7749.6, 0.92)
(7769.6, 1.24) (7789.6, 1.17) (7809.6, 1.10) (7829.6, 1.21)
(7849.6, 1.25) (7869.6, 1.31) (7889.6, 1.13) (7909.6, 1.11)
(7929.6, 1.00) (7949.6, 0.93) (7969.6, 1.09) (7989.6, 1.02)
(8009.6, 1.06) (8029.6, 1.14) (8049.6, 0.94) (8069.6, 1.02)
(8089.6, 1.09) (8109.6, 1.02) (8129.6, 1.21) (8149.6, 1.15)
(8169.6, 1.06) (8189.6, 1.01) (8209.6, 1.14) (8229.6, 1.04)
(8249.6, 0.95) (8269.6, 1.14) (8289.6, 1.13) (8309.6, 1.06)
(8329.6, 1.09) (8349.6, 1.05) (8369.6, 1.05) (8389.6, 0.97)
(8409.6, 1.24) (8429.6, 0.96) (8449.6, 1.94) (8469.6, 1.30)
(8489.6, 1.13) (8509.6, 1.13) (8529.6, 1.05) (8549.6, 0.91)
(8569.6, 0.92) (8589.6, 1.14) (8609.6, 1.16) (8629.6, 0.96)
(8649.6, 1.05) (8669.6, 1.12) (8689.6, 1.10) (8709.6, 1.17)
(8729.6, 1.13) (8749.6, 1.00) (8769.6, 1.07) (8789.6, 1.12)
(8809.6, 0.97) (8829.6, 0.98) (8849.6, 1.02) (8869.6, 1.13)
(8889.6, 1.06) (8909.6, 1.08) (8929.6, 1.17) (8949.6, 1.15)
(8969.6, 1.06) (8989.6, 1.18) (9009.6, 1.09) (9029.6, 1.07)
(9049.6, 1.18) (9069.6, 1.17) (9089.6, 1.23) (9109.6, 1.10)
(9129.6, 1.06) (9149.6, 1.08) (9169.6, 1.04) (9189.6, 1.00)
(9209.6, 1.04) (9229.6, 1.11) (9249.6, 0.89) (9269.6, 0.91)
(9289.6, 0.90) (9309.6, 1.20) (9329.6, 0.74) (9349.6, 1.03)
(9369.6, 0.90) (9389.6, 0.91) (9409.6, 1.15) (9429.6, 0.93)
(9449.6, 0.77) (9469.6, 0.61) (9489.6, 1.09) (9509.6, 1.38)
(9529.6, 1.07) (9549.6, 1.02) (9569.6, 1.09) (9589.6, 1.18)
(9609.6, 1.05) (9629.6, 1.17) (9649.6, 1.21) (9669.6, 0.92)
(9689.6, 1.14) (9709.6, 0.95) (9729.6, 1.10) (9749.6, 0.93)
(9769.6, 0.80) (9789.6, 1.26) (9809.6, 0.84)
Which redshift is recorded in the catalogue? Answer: 0.287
